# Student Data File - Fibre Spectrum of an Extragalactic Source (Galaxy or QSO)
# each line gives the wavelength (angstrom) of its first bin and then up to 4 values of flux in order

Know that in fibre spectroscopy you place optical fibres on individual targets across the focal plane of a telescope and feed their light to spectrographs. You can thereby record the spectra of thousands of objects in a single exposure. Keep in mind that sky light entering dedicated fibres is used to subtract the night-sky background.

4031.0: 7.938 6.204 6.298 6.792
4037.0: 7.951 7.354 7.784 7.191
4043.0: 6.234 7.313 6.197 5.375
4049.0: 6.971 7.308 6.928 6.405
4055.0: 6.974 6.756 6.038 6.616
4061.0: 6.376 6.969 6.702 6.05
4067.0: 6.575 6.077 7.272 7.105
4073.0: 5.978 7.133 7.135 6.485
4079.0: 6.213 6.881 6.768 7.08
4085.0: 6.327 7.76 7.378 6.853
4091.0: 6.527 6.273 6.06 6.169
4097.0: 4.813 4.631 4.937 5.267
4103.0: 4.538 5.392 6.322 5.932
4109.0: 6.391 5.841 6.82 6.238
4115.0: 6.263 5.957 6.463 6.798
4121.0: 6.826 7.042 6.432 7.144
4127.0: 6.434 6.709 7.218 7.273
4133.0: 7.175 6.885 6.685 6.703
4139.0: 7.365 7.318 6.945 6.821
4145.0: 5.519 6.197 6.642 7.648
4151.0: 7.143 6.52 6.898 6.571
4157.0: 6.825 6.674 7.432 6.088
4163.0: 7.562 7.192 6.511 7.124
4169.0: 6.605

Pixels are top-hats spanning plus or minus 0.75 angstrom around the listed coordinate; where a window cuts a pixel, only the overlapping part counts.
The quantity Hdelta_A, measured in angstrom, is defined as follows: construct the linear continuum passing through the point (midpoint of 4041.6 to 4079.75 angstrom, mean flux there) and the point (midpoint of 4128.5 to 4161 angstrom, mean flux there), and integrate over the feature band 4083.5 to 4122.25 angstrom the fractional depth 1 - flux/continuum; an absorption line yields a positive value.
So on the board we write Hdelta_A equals 3.5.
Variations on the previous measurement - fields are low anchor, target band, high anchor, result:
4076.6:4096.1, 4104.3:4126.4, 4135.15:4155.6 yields 1.1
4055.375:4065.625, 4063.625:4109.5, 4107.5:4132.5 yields 2.0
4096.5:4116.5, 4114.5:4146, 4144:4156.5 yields -2.9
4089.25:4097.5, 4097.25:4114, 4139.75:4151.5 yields 1.7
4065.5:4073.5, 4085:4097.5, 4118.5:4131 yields 0.3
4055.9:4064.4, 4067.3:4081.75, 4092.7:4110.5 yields -1.1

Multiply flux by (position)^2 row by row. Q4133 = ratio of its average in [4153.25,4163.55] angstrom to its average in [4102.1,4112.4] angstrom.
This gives 1.2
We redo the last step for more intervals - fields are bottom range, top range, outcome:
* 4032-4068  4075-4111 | 0.94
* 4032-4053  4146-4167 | 1.06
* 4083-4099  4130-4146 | 1.10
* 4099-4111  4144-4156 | 1.22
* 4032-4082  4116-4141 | 1.06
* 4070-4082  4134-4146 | 1.03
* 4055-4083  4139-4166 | 1.07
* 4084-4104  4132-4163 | 1.17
